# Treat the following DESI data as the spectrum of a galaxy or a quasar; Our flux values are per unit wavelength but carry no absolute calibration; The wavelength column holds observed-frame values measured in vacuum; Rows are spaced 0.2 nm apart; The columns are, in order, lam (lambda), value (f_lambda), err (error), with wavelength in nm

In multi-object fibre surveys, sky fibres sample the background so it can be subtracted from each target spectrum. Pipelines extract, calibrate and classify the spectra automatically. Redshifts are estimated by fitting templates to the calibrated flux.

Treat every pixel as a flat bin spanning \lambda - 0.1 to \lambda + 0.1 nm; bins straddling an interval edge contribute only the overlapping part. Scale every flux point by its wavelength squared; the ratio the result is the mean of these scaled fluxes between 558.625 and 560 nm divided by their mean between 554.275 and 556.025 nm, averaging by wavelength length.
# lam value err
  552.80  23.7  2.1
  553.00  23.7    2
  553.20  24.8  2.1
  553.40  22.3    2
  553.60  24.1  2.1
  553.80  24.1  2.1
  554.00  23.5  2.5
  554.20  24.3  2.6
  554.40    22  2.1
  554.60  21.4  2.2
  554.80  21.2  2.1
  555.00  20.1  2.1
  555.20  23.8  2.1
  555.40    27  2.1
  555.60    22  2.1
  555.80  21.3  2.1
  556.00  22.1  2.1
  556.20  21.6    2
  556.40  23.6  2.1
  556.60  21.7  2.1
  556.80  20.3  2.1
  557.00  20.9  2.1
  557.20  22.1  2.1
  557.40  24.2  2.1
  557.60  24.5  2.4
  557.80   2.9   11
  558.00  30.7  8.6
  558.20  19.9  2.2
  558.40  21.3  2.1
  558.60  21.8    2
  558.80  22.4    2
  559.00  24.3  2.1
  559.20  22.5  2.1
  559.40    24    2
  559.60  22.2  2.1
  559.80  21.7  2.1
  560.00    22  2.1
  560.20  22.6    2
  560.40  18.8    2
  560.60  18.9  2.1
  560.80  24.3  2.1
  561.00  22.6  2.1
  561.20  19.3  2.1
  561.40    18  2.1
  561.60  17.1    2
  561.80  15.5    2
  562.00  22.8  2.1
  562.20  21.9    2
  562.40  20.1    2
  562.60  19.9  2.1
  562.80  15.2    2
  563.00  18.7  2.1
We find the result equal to 1.03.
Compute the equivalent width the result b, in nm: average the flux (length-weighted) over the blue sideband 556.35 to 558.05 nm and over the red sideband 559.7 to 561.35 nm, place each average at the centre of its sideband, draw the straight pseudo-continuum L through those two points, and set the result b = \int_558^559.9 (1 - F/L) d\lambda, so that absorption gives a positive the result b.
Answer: -0.15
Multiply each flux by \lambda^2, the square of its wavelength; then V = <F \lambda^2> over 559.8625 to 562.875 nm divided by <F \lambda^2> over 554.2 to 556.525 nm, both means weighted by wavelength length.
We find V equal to 0.9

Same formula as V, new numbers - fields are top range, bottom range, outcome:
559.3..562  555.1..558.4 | 0.96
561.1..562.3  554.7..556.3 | 0.87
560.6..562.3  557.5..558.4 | 1.03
